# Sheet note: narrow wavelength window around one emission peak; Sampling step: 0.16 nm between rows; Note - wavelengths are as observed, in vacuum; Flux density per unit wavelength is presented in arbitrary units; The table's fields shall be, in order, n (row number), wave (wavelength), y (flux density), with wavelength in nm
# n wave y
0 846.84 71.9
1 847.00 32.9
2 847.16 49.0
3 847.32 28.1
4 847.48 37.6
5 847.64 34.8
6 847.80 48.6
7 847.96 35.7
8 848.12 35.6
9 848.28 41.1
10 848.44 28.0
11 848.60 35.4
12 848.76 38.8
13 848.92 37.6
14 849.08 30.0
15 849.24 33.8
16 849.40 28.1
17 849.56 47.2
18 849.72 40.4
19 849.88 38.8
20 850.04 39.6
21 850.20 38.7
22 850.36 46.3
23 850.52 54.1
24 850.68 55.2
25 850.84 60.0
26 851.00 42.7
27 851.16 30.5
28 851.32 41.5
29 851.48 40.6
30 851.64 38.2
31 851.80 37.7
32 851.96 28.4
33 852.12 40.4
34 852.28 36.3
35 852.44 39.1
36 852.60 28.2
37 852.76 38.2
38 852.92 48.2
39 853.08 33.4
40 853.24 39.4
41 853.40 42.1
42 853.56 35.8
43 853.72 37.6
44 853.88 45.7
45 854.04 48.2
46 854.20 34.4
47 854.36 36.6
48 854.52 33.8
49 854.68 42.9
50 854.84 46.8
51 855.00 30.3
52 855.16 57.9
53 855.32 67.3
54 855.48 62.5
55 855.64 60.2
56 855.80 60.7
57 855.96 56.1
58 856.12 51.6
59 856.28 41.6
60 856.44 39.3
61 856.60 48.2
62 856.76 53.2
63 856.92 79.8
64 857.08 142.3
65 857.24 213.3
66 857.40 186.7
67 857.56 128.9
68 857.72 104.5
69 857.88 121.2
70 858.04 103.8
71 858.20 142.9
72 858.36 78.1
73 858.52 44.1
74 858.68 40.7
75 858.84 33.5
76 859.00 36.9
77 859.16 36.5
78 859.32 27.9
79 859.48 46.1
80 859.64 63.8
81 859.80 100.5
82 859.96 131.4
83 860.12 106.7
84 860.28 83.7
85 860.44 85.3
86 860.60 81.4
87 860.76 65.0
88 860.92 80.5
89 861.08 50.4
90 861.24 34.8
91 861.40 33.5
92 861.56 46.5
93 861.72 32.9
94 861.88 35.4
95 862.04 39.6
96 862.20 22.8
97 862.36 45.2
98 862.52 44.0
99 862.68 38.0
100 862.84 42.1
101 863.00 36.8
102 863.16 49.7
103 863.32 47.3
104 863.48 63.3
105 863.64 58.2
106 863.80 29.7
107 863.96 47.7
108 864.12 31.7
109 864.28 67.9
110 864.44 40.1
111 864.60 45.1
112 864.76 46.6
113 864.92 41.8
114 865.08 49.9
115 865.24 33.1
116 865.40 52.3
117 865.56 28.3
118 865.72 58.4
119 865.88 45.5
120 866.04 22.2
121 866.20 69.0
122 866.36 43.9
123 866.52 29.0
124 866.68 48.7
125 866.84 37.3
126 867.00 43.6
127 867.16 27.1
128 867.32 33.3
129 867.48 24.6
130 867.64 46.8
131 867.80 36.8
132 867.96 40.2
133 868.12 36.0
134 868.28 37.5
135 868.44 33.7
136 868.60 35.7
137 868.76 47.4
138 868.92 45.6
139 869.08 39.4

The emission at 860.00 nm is [N II] 6583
